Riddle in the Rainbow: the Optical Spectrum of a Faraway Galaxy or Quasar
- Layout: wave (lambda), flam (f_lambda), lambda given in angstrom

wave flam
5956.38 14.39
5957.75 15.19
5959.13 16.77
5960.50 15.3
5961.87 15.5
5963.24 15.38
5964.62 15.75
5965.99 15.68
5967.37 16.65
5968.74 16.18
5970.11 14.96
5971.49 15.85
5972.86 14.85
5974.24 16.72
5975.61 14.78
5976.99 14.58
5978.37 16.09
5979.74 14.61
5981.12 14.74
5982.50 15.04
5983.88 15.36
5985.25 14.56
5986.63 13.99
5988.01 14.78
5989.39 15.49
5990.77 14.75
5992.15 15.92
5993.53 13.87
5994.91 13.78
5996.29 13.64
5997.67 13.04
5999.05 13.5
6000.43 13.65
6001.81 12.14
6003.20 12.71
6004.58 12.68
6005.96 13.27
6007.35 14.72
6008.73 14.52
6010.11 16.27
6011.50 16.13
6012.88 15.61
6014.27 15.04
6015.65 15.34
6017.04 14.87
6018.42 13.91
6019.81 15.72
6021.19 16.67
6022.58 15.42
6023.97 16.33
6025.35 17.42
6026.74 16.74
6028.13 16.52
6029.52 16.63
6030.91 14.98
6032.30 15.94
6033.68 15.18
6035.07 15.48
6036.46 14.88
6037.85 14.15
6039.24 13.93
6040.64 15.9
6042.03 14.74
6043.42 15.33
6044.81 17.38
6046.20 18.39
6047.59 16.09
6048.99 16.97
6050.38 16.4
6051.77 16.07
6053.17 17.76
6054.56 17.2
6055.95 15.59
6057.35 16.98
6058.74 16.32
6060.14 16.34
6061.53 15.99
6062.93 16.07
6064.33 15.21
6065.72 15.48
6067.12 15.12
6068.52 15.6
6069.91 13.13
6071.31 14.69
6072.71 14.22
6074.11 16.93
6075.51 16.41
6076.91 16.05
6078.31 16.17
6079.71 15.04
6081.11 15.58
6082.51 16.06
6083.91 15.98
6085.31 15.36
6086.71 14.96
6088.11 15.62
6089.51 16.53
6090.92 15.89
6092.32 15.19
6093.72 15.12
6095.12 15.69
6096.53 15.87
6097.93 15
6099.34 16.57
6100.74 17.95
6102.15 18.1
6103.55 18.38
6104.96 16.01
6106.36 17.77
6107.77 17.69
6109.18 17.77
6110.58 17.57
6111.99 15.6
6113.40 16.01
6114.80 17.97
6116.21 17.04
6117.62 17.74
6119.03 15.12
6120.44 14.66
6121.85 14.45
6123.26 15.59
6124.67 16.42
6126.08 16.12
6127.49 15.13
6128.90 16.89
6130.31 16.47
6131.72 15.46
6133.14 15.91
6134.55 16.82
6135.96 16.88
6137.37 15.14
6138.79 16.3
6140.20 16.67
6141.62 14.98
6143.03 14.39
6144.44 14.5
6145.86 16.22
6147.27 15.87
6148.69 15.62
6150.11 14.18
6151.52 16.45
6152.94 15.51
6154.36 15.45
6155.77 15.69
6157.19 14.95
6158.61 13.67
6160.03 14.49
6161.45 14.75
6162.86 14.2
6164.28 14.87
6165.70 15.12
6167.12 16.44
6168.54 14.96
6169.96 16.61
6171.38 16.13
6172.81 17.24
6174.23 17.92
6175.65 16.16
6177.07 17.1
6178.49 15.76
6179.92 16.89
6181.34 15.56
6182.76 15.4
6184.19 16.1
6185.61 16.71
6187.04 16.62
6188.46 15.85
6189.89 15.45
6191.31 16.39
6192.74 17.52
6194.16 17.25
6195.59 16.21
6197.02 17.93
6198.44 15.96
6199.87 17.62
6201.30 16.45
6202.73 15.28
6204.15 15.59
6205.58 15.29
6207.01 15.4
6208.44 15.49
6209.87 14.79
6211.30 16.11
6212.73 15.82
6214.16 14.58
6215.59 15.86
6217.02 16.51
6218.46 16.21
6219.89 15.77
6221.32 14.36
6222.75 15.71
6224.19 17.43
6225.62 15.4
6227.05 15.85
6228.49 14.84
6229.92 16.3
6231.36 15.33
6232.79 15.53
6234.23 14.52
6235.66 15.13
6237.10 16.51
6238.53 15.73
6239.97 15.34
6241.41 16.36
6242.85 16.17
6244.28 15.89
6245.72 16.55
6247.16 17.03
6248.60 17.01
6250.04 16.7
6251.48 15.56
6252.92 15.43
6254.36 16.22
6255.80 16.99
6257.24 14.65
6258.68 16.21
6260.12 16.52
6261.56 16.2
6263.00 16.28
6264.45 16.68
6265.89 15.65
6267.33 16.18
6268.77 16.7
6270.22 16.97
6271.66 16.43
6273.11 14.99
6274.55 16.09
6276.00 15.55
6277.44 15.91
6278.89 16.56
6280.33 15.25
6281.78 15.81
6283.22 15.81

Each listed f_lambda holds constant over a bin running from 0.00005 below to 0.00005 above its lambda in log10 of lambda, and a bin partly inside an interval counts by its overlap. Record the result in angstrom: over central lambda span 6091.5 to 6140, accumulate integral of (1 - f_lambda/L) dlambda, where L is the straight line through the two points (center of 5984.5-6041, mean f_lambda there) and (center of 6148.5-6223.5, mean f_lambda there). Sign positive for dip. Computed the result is -2.86 angstrom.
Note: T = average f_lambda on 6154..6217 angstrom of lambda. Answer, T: 15.9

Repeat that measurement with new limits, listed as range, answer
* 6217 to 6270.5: 16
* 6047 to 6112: 16.1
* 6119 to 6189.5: 15.7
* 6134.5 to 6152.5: 15.7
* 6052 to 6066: 16.3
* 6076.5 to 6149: 16.1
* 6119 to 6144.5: 15.7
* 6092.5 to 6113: 16.7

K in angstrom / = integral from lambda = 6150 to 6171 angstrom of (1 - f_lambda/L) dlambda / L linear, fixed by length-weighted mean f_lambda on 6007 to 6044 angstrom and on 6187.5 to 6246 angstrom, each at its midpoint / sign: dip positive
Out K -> 0.79 angstrom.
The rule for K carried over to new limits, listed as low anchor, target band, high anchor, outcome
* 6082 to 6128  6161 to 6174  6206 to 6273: 0.3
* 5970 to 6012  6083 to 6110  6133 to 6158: -2.0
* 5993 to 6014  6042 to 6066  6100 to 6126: -1.8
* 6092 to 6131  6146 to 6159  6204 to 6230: 0.6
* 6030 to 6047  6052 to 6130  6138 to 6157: -2.9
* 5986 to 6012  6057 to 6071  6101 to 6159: -0.4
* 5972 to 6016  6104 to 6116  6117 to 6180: -1.3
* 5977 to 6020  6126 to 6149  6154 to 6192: -0.5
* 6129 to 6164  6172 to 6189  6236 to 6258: -0.8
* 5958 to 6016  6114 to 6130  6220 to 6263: -0.7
